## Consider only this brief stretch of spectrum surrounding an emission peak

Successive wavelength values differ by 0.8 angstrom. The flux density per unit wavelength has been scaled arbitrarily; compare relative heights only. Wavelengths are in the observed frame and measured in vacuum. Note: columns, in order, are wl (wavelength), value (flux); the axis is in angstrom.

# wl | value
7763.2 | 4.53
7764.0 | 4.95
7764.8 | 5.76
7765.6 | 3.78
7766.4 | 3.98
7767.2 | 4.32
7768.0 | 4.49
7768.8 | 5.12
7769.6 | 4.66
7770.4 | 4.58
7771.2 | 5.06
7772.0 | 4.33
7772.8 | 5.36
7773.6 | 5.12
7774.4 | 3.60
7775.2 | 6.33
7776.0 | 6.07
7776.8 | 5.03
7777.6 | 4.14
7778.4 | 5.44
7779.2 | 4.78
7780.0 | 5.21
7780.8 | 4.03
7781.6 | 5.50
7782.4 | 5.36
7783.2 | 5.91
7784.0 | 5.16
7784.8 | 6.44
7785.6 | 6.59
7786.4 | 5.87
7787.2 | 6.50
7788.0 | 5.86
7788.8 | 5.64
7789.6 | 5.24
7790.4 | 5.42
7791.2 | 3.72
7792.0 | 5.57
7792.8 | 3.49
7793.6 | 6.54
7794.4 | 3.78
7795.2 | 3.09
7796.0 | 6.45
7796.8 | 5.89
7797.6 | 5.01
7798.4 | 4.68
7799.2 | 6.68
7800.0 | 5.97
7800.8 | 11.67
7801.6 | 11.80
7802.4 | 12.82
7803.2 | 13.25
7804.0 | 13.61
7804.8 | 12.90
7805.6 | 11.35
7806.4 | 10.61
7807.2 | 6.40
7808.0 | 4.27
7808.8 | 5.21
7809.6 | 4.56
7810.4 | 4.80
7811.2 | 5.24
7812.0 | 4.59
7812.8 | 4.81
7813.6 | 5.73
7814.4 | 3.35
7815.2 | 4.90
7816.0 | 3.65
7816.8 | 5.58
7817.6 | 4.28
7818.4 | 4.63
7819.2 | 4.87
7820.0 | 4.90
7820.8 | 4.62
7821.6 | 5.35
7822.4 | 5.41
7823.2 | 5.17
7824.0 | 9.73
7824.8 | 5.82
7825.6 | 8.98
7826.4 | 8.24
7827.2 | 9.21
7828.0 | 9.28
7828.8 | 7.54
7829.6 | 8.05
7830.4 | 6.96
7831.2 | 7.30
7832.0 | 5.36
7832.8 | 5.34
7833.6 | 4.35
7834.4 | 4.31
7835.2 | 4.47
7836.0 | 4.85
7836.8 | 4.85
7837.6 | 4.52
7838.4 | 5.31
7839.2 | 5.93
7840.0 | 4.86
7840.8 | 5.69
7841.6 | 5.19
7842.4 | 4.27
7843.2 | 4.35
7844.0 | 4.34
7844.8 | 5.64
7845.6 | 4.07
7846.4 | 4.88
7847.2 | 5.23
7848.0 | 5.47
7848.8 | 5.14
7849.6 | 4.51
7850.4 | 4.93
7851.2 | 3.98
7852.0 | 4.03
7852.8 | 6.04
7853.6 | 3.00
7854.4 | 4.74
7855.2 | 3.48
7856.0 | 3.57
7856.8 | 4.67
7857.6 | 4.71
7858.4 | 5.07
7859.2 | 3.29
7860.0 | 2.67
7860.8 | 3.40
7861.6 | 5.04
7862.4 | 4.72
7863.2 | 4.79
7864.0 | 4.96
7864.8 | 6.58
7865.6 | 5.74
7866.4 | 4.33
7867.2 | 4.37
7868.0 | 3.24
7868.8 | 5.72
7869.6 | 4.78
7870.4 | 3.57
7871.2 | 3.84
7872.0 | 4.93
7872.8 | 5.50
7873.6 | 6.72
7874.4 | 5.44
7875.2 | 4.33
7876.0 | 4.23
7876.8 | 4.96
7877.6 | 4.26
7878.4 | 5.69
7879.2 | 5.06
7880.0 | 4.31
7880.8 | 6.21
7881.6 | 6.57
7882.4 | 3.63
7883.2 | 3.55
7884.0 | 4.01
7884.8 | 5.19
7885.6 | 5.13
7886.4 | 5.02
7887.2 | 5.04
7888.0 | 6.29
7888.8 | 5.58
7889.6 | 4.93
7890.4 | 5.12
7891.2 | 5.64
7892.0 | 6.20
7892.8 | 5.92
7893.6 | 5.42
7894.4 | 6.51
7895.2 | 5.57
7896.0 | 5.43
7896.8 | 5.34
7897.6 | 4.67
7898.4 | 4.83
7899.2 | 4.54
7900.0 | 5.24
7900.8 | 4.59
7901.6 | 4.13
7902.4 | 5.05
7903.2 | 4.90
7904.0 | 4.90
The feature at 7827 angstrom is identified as [N II]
